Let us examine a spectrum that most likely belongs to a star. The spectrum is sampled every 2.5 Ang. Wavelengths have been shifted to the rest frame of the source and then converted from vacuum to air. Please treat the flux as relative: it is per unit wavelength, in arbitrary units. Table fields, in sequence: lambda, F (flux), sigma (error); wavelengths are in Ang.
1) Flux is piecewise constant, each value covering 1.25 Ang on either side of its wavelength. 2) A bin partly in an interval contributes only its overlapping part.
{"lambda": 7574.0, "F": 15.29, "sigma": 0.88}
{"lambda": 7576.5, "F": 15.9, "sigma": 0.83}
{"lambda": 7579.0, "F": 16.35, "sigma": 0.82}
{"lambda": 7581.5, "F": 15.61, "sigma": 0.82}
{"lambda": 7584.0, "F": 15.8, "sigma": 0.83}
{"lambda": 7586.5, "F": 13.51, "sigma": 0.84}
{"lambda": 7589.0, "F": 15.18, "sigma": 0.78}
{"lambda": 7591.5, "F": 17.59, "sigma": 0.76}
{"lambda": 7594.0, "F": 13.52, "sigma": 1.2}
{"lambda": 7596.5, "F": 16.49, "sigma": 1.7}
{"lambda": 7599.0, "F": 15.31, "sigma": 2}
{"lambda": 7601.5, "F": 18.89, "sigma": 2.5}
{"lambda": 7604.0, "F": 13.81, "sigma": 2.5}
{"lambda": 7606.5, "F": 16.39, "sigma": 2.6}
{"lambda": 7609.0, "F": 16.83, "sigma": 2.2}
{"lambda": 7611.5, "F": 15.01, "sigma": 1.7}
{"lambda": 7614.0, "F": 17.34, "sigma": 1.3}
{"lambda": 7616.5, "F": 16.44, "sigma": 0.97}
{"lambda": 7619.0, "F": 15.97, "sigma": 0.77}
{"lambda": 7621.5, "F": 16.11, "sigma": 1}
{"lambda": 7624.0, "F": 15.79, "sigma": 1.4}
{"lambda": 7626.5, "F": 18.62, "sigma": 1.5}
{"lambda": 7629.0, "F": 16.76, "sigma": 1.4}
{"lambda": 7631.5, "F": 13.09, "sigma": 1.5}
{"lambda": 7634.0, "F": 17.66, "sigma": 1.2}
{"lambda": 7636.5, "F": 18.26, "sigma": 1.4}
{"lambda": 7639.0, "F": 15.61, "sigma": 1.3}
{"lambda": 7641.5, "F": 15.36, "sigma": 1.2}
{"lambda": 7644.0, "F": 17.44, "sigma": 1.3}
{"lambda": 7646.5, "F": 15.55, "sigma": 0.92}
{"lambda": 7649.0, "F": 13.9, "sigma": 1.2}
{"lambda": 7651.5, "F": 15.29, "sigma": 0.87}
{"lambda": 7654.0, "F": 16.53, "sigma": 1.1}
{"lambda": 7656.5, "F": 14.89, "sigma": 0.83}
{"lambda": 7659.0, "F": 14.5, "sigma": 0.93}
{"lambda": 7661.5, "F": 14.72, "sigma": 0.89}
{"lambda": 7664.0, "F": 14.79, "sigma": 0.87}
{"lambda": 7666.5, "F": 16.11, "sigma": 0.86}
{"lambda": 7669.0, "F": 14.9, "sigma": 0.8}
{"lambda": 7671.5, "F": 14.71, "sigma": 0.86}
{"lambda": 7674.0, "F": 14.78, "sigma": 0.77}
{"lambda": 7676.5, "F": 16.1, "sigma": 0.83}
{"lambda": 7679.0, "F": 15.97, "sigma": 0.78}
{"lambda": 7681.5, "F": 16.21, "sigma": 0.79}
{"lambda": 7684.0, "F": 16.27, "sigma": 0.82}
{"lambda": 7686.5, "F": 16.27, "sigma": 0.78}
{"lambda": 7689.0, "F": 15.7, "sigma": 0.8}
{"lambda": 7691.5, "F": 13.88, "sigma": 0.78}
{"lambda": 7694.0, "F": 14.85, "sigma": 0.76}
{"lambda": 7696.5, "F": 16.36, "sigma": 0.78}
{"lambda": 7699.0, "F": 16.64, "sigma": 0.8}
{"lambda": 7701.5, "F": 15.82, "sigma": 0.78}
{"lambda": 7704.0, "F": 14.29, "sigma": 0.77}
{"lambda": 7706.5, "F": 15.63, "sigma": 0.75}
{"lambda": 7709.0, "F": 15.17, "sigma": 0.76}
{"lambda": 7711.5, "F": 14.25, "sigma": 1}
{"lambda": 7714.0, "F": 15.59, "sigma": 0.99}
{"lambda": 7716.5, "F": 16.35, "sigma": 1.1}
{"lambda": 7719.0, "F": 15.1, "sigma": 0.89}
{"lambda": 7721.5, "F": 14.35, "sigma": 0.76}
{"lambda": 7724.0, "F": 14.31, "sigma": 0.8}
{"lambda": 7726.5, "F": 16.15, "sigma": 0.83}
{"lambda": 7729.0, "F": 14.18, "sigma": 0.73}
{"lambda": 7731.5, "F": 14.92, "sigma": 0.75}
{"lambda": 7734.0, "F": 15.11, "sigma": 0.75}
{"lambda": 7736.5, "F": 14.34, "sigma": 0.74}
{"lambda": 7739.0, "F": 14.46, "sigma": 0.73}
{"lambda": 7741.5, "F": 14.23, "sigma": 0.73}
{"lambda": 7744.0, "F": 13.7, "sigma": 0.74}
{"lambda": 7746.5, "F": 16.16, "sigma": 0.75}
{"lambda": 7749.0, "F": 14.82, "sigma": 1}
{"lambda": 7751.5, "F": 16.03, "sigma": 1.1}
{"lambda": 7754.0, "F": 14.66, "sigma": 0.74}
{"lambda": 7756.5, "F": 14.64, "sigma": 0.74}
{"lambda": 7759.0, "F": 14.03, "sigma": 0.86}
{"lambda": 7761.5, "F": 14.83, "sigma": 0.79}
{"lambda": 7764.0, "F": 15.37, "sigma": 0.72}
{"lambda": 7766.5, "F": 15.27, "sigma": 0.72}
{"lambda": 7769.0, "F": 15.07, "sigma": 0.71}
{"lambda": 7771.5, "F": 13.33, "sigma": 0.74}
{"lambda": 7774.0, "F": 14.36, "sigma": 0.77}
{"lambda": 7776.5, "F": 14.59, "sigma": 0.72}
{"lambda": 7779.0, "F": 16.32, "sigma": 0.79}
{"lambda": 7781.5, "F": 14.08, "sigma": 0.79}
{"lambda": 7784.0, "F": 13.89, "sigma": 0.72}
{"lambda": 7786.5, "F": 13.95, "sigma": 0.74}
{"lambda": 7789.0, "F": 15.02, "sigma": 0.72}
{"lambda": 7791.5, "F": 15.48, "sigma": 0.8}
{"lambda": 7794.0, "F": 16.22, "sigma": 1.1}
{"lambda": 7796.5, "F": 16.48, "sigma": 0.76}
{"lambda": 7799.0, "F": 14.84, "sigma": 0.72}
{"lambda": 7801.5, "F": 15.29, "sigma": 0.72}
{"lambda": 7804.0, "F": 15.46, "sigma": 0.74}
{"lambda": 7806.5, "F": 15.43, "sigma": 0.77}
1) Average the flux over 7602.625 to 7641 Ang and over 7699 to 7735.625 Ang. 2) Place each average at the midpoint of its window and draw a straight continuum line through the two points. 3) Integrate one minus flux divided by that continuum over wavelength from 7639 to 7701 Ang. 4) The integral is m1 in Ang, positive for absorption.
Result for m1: 0.7 Ang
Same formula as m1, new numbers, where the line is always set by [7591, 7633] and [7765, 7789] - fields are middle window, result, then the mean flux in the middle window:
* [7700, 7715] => 0.1 Ang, 15.1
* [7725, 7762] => 0.2 Ang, 14.8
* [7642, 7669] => 0.6 Ang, 15.3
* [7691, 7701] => -0.2 Ang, 15.6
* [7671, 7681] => 0.0 Ang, 15.5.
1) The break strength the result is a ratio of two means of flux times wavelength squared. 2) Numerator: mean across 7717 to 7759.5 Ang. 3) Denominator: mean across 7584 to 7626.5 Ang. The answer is 0.96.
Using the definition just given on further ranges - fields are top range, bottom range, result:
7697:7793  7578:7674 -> 0.97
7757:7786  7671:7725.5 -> 0.97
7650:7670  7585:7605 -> 0.99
